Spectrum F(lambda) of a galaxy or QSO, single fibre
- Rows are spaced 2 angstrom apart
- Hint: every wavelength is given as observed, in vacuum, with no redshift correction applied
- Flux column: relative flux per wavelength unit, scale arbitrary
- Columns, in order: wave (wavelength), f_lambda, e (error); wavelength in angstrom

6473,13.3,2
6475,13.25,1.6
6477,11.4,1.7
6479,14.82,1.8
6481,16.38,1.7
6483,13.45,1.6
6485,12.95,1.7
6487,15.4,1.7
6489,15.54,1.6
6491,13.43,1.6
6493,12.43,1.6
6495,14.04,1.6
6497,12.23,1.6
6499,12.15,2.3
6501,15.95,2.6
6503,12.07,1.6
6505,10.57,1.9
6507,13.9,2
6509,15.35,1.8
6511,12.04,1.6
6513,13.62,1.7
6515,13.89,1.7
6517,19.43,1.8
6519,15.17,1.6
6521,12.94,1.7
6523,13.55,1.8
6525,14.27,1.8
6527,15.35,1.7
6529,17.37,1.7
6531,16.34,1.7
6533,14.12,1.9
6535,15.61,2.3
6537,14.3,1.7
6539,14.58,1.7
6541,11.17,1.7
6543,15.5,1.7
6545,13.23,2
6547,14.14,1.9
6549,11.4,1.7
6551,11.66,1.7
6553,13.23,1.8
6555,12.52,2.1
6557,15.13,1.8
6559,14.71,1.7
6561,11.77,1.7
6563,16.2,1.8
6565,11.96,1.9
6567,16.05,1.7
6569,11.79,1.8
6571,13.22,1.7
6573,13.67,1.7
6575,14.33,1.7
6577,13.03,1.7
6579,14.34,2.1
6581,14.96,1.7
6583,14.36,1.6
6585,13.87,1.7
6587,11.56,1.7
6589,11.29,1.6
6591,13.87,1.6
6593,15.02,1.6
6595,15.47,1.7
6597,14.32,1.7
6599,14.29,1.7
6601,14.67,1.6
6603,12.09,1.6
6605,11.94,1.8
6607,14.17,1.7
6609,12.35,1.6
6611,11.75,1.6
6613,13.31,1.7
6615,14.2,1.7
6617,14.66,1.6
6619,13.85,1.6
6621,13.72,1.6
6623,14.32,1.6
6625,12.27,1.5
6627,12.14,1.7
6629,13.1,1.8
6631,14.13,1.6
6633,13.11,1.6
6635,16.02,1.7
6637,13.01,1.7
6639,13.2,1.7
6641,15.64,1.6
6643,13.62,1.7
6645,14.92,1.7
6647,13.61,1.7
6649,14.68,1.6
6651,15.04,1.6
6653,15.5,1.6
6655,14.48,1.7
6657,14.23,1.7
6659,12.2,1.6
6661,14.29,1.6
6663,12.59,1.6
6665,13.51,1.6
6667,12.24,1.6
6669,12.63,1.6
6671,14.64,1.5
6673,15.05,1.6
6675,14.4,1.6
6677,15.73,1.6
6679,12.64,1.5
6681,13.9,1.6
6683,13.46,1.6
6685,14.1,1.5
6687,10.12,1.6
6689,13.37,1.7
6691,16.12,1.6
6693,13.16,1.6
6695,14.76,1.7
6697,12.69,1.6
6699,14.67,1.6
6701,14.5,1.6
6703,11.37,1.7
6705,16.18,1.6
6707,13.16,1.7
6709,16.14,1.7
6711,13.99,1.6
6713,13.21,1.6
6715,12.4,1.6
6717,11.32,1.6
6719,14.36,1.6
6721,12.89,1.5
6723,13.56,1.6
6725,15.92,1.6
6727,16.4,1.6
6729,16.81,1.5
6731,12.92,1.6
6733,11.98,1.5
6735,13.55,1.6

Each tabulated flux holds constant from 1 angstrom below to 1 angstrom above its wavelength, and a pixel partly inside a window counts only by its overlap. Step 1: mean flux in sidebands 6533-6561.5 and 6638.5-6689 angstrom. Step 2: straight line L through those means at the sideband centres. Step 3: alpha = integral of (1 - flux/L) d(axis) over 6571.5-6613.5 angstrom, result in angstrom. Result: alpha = 0.34 angstrom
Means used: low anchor 13.5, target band 13.6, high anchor 13.9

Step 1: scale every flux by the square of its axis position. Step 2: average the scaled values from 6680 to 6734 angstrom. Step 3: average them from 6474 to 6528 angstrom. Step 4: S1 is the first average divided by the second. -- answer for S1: 1.06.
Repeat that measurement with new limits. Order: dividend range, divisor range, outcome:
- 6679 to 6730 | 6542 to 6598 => 1.06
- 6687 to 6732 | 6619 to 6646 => 1.04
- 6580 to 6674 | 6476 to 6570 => 1.02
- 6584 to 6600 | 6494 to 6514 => 1.07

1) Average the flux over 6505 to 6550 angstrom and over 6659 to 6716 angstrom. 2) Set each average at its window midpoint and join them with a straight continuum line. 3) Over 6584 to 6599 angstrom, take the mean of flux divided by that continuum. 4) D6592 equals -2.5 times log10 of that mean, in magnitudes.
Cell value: 0.03 mag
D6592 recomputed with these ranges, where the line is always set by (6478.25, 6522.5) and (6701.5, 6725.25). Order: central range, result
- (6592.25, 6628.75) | 0.02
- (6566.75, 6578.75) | 0.02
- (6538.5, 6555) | 0.07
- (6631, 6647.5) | -0.03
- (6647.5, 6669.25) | 0.00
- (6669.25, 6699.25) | -0.01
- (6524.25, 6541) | -0.08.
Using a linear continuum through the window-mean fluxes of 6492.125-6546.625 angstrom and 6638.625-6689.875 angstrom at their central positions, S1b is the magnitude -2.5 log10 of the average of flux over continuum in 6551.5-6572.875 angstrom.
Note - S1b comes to 0.034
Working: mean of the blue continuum 14.1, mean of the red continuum 13.8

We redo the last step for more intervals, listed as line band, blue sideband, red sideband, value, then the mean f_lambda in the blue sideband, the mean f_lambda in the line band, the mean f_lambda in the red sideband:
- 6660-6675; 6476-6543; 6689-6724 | 0.02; 14.1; 13.6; 13.8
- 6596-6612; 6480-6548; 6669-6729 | 0.07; 14.2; 13.2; 14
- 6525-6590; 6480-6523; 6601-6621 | -0.02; 13.9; 13.8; 13.3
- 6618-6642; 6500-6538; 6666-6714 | 0.03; 14.5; 13.7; 13.8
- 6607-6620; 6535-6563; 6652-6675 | 0.02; 13.5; 13.4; 13.8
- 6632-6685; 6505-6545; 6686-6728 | 0.00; 14.5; 14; 13.8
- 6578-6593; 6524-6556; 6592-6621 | 0.02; 14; 13.6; 13.7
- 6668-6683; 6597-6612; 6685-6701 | -0.04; 13.1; 14.1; 13.6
